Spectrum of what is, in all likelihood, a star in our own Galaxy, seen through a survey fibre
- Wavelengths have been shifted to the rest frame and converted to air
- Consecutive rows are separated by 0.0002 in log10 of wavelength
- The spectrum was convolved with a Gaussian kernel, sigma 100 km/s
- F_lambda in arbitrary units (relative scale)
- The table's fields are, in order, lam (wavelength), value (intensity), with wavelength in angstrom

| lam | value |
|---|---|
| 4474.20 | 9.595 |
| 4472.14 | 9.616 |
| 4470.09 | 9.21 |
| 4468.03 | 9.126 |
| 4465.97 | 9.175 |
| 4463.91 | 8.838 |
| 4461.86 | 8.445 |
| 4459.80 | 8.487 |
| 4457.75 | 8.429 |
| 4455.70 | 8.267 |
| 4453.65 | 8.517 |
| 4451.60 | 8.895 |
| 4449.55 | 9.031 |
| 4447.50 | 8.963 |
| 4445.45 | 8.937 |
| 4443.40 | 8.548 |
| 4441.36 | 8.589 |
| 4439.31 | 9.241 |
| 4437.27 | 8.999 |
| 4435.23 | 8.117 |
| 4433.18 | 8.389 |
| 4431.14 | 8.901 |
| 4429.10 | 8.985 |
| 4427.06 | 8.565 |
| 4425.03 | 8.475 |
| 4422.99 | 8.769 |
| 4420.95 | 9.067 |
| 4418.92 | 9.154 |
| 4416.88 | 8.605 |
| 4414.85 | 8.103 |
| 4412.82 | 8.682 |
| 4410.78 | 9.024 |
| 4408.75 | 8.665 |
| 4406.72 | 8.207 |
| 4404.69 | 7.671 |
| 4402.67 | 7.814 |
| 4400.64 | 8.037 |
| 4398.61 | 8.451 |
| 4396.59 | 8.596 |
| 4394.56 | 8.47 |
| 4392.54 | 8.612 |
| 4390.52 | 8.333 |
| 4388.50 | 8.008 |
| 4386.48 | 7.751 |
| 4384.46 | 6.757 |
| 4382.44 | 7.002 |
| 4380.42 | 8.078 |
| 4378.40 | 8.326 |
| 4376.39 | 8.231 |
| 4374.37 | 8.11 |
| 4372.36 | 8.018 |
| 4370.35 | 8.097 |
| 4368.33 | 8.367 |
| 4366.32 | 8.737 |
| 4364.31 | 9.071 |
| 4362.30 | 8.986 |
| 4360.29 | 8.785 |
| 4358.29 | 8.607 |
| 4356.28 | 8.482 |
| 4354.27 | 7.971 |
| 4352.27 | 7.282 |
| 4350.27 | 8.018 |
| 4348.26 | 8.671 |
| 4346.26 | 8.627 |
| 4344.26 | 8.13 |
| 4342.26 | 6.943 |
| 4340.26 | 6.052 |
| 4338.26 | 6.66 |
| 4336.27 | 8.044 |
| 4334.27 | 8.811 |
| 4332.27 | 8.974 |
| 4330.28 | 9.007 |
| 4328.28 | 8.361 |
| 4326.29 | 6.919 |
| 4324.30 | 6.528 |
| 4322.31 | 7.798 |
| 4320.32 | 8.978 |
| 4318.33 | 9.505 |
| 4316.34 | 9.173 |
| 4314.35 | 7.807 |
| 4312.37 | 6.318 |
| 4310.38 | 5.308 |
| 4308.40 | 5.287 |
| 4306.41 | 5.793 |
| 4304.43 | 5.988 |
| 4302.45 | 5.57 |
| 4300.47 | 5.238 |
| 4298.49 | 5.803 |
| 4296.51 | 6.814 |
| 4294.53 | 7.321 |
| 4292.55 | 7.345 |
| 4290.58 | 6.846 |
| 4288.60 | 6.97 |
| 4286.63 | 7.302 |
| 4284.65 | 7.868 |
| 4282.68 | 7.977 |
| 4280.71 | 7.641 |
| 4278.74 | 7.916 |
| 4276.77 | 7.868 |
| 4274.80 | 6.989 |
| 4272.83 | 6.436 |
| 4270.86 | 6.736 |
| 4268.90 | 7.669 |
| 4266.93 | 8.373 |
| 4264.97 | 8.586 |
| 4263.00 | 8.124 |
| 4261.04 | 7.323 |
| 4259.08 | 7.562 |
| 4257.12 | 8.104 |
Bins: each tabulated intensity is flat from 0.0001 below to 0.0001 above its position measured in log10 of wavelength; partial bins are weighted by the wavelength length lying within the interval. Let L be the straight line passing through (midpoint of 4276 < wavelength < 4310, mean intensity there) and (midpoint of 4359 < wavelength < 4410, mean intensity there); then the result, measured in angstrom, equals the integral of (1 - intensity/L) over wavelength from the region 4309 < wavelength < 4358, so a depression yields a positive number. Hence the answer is -2.9 angstrom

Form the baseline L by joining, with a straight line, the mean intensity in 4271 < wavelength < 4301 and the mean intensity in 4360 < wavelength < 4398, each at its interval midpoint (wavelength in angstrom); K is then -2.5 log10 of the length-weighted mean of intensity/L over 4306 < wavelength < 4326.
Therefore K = 0.03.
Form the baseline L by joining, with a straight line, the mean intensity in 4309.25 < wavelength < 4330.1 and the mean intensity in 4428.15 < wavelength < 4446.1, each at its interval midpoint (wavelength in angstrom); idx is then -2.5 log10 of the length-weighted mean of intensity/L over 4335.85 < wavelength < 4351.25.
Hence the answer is 0.041 mag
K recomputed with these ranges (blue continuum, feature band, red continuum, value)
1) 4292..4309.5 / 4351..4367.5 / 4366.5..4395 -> -0.13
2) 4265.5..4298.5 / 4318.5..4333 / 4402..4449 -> -0.06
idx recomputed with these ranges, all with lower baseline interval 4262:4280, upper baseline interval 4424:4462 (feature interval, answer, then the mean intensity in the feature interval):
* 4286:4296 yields 0.09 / 7.14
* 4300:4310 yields 0.37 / 5.58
